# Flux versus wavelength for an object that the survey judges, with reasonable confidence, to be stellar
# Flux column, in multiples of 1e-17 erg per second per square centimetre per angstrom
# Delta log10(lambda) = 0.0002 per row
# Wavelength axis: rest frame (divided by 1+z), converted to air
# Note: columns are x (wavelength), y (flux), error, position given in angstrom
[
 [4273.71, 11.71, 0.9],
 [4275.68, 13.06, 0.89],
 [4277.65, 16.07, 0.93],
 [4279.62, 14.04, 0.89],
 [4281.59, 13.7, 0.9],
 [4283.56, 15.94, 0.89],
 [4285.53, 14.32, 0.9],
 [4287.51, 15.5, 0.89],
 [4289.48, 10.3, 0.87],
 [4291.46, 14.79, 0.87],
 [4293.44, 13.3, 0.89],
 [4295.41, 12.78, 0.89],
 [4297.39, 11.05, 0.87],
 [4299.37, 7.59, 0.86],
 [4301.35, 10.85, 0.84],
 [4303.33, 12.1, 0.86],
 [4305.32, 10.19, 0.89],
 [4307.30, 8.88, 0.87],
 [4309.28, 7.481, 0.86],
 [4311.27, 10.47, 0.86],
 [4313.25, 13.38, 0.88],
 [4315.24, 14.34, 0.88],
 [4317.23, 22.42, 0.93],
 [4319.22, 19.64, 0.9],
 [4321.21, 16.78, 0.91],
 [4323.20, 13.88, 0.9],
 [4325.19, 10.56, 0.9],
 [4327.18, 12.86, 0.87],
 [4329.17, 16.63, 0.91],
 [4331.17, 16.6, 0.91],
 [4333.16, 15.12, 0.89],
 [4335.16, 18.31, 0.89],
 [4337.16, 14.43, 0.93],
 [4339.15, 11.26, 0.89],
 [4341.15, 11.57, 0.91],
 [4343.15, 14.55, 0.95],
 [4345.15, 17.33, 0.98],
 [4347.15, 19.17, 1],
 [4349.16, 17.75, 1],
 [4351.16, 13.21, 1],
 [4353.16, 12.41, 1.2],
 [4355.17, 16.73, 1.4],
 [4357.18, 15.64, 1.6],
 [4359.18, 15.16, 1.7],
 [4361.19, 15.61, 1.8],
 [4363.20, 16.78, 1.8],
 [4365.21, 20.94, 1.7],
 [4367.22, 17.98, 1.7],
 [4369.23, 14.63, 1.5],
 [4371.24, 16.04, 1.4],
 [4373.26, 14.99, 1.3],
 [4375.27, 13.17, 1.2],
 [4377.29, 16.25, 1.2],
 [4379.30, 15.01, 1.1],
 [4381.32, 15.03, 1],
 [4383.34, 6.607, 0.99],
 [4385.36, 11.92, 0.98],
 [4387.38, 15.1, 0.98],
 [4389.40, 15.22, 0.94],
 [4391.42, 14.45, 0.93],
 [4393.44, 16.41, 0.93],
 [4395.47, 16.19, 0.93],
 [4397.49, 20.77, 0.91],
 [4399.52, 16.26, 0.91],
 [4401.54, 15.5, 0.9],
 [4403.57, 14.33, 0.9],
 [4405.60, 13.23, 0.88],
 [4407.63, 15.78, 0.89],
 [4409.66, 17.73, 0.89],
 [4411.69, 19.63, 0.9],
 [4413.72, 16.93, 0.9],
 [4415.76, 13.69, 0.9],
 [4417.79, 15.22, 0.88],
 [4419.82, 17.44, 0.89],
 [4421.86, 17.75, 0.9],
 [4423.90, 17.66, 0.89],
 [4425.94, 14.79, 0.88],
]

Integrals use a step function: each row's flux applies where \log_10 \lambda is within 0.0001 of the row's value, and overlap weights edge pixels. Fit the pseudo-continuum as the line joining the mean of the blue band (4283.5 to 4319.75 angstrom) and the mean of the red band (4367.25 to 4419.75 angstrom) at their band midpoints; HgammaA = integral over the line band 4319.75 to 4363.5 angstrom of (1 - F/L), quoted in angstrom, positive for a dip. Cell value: -4.01 angstrom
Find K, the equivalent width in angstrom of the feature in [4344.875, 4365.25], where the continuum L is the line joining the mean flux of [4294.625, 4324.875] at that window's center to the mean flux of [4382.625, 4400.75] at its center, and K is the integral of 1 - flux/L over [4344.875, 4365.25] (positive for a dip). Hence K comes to -3.3 angstrom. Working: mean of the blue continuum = 12.7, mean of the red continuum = 14.9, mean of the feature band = 16.2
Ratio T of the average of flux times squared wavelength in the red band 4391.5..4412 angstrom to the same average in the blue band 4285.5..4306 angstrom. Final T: 1.4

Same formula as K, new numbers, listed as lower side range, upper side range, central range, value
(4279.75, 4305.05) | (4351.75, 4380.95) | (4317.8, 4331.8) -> -1.46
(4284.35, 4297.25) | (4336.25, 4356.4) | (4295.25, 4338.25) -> 1.91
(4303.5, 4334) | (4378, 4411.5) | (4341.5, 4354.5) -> -1.08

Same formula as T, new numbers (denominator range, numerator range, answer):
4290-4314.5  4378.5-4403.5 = 1.40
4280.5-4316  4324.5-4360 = 1.27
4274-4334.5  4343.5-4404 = 1.19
